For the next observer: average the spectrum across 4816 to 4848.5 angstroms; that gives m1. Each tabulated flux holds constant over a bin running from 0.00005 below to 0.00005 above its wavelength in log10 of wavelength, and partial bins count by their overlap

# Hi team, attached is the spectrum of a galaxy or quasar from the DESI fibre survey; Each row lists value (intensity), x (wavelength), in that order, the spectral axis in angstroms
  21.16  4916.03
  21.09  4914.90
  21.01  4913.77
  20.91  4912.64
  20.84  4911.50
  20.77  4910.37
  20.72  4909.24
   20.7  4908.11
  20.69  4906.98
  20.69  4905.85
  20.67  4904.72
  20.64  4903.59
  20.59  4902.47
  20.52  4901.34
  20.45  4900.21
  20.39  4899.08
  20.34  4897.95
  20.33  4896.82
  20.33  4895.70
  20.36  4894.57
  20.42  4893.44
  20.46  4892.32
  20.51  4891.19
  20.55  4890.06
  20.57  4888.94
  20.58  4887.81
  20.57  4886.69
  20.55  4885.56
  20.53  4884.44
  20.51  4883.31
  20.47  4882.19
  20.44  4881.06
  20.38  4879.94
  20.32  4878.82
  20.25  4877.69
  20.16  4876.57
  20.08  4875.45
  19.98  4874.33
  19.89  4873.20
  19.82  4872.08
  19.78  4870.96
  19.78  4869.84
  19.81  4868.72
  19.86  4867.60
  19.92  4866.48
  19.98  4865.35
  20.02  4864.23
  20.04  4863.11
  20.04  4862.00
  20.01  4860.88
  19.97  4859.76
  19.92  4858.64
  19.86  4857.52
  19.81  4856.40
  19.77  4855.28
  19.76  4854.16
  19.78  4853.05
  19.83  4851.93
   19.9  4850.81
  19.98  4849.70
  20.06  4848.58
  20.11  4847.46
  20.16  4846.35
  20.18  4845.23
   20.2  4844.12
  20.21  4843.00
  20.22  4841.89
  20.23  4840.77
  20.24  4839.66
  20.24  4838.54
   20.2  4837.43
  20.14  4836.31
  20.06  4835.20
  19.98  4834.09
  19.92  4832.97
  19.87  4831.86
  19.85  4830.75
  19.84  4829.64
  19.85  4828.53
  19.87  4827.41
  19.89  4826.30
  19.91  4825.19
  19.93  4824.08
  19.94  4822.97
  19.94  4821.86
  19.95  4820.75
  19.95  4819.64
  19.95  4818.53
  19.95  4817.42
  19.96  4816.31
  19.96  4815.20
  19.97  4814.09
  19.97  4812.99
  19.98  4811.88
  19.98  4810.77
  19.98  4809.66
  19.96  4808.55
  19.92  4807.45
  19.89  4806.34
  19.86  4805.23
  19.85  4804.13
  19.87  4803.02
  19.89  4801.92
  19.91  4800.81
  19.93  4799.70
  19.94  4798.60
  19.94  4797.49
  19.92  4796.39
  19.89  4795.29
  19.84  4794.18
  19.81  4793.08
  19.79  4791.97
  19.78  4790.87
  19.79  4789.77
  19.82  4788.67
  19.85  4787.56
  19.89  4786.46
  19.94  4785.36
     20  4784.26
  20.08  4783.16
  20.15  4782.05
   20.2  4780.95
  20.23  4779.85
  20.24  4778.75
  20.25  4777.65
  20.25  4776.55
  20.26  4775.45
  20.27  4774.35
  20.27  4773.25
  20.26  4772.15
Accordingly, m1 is 20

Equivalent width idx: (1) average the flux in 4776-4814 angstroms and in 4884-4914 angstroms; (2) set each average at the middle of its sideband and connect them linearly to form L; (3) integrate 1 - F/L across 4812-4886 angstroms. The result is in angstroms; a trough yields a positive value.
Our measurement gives 0.9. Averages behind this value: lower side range 20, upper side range 20.6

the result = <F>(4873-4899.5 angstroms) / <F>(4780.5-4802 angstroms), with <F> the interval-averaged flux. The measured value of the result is 1.0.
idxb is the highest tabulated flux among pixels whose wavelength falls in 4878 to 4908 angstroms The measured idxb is 20.69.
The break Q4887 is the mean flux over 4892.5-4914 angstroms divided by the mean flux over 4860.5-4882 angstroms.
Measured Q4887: 1.0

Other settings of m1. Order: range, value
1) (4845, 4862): 19.9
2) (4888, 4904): 20.5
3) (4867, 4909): 20.4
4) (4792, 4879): 20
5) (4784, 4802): 19.9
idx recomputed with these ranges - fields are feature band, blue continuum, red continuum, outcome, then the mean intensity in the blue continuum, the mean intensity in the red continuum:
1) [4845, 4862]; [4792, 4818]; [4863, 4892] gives 0.1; 19.9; 20.2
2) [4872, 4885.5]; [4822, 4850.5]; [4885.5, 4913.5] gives 0.1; 20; 20.6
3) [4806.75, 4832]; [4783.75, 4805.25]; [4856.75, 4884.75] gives 0.0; 19.9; 20.1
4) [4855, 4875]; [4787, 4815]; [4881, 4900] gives 0.4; 19.9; 20.5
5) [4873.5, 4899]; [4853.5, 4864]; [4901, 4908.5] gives 0.0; 19.9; 20.7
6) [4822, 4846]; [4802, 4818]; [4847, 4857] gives -0.2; 19.9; 19.9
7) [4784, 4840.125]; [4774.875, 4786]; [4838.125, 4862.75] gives 0.5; 20.2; 20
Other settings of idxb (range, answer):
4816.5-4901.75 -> 20.58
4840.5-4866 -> 20.23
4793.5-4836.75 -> 20.14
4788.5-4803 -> 19.94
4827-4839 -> 20.24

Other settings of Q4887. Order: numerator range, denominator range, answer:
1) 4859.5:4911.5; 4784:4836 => 1.02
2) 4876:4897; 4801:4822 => 1.03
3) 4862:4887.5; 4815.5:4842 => 1.01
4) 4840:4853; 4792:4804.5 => 1.01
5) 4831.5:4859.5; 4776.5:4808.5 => 1.00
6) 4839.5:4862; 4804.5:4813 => 1.00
